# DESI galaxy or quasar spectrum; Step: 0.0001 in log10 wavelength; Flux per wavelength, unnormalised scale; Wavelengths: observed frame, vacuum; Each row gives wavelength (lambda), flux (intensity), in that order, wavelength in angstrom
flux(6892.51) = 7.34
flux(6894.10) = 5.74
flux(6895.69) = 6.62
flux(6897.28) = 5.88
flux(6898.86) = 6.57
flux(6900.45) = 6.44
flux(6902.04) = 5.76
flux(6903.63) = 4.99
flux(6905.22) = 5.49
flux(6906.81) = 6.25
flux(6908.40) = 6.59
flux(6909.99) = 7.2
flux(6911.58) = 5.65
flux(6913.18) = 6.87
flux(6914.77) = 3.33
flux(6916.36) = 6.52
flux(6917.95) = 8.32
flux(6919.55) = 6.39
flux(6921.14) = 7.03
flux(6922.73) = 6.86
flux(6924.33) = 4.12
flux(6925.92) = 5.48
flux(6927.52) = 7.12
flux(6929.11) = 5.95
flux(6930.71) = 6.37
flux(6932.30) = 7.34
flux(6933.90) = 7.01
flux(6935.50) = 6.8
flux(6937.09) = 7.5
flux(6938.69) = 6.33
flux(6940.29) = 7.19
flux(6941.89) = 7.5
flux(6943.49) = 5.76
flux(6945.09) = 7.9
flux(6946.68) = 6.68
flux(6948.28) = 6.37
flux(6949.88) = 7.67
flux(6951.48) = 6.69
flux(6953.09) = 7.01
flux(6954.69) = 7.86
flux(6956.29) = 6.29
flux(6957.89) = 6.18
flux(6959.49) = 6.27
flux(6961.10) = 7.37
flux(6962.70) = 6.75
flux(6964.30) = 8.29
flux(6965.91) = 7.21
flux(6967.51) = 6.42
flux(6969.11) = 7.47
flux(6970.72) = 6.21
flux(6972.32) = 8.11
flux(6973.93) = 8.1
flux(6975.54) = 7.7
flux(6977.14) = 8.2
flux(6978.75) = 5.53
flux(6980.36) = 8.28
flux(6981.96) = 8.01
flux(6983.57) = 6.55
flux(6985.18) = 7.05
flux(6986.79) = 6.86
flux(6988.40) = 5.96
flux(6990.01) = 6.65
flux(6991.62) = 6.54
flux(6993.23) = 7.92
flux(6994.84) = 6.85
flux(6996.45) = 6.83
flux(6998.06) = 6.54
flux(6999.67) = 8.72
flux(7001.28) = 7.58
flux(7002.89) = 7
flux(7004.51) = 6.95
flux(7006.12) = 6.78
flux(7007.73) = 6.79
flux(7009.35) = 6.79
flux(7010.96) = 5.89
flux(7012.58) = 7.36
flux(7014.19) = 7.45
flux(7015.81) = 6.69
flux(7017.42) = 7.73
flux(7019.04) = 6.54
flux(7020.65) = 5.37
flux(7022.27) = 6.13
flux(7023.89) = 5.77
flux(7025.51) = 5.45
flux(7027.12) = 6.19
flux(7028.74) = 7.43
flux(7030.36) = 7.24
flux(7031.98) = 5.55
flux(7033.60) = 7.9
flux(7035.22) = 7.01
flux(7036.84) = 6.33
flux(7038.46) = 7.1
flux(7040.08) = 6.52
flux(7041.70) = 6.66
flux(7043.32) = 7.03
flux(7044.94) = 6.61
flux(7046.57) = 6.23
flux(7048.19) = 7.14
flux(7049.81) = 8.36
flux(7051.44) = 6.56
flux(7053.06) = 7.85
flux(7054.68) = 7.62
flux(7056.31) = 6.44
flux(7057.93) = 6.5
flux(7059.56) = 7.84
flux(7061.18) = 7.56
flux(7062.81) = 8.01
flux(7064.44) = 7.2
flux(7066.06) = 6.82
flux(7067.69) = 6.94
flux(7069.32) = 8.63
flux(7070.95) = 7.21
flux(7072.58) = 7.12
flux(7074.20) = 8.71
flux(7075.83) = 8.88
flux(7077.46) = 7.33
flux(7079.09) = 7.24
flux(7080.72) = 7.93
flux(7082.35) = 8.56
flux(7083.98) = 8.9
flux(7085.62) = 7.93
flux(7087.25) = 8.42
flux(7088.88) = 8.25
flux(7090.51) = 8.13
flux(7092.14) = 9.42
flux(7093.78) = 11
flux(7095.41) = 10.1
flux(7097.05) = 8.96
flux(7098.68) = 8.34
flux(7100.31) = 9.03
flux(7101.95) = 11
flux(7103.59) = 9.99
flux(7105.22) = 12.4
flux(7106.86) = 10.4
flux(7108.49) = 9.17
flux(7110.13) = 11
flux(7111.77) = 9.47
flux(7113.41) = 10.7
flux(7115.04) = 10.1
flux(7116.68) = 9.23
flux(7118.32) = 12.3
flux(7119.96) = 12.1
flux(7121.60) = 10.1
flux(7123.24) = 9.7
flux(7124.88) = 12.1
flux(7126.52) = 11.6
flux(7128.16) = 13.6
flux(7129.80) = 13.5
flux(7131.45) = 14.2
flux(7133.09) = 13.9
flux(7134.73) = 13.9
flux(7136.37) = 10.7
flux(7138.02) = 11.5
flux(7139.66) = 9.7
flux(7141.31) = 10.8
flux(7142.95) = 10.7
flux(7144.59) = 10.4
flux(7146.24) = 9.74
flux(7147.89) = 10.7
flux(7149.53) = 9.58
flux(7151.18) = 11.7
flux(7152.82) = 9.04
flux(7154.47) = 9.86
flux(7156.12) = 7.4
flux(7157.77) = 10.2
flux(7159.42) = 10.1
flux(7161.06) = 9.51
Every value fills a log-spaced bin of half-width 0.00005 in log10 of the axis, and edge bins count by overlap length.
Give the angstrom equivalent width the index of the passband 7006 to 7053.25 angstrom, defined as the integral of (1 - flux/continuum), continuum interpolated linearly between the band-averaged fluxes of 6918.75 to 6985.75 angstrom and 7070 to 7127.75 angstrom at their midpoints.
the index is 8.9 angstrom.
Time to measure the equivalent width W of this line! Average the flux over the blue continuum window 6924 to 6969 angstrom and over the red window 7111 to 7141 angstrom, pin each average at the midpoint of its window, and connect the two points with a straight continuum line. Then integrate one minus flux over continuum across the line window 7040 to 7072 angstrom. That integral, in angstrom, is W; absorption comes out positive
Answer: 8.27 angstrom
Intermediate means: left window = 6.81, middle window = 7.2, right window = 11.6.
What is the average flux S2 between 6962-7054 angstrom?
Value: 6.96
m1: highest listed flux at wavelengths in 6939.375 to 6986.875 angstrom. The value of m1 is 8.29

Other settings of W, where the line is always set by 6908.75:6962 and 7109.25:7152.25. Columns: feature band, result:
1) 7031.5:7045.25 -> 3.5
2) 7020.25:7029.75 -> 2.9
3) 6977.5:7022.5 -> 6.7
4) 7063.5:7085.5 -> 4.7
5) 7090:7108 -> 1.0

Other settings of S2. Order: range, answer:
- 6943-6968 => 6.94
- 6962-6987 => 7.31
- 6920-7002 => 6.96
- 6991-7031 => 6.82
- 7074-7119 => 9.39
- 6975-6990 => 7.09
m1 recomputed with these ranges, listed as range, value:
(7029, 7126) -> 12.4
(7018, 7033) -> 7.43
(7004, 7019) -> 7.73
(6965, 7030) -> 8.72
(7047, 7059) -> 8.36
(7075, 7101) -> 11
